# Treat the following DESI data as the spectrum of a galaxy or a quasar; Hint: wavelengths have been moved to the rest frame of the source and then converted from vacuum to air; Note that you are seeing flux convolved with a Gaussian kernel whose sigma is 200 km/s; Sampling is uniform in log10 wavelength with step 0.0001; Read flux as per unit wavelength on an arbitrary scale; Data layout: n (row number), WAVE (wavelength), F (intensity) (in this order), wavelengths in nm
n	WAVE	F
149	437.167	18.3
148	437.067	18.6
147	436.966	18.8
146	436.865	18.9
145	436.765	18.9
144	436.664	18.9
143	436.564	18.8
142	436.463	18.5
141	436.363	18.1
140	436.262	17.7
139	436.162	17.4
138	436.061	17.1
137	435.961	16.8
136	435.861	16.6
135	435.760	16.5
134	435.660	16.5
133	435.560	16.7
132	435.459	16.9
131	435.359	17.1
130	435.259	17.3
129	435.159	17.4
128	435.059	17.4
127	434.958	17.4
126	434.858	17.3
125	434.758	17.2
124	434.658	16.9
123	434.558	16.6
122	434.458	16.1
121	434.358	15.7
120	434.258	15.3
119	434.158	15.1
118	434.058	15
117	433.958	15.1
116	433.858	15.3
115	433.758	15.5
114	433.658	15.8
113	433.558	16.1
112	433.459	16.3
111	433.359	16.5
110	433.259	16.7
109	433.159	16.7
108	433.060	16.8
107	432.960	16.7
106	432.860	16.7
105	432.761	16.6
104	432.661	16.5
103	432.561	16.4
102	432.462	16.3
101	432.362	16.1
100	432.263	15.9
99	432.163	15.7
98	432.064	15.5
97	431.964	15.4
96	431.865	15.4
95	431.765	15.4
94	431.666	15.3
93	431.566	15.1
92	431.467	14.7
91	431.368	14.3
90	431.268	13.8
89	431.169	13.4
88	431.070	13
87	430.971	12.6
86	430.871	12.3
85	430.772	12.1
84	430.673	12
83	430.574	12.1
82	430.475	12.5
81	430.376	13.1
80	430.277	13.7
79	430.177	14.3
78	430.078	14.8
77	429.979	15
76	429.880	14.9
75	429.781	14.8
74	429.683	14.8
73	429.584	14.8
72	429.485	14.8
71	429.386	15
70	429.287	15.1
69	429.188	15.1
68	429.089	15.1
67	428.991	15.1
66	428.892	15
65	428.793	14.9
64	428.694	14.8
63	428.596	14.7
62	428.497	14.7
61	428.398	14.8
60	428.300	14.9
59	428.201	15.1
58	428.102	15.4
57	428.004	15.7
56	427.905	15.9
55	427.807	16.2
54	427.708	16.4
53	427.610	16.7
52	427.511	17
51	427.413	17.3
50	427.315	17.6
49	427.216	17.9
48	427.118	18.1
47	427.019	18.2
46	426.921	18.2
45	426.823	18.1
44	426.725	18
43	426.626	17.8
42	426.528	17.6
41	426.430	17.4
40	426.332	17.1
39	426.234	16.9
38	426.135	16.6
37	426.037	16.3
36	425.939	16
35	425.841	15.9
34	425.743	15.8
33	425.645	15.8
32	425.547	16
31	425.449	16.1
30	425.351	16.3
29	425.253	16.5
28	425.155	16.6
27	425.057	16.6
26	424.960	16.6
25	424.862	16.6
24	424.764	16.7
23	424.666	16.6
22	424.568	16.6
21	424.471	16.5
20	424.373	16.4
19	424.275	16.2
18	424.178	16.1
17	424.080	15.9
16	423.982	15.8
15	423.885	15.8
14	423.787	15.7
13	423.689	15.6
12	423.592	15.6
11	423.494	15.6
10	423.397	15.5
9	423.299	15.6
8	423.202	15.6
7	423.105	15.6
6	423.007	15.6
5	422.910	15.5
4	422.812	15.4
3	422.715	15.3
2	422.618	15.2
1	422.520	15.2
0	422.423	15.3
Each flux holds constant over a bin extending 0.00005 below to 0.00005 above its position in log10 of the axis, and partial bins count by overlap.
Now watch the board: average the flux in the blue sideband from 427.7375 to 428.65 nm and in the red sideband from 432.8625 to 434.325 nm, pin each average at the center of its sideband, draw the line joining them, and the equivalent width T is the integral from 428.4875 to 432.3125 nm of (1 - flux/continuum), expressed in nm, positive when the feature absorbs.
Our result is 0.29 nm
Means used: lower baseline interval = 15.3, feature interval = 14.4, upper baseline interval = 15.9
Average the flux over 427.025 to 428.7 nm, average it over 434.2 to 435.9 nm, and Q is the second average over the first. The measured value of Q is 1.04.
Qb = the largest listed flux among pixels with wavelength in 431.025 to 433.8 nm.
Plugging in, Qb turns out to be 16.8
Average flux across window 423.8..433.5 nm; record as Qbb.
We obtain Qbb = 15.7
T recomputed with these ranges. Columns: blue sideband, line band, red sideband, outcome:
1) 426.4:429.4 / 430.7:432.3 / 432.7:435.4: 0.20 nm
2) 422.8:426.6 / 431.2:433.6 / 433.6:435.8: 0.07 nm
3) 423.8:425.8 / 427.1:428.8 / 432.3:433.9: 0.03 nm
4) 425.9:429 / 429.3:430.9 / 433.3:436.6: 0.26 nm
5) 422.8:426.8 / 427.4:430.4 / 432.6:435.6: 0.22 nm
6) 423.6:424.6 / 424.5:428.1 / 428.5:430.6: -0.32 nm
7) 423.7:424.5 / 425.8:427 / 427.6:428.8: -0.12 nm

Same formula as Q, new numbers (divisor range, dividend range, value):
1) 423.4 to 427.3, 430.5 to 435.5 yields 0.94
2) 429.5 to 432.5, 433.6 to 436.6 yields 1.17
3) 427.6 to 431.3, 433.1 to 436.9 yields 1.17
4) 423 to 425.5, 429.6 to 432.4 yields 0.88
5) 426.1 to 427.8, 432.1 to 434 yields 0.93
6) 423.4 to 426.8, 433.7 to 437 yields 1.04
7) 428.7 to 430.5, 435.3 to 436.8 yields 1.20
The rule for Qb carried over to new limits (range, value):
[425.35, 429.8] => 18.2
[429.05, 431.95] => 15.4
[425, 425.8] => 16.6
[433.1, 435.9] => 17.4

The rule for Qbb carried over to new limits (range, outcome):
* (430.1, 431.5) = 13.1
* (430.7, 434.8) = 15.4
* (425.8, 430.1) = 16.1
